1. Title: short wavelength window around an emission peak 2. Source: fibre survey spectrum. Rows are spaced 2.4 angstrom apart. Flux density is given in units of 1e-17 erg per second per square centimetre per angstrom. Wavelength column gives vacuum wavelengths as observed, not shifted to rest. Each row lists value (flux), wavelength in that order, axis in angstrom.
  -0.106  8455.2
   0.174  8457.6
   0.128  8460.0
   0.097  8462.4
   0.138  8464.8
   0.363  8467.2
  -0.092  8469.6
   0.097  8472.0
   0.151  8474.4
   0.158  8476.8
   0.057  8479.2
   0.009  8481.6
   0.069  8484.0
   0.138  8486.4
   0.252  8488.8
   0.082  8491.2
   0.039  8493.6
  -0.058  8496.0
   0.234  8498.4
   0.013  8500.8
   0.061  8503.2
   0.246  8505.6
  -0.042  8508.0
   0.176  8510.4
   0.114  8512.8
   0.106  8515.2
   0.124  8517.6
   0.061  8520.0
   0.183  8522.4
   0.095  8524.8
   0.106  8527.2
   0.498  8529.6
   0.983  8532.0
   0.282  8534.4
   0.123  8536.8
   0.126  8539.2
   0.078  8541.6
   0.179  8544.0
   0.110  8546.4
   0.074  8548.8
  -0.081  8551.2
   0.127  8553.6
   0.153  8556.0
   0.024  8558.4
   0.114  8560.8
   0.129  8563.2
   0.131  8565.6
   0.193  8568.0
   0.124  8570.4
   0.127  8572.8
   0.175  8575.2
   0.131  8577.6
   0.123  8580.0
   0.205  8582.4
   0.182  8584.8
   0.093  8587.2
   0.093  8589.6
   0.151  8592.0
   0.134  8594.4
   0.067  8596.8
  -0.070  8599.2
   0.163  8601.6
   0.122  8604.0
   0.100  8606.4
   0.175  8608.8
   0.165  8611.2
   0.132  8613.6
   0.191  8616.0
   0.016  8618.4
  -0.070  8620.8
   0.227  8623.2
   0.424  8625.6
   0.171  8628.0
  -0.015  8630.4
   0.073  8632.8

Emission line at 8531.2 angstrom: H-gamma 4340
